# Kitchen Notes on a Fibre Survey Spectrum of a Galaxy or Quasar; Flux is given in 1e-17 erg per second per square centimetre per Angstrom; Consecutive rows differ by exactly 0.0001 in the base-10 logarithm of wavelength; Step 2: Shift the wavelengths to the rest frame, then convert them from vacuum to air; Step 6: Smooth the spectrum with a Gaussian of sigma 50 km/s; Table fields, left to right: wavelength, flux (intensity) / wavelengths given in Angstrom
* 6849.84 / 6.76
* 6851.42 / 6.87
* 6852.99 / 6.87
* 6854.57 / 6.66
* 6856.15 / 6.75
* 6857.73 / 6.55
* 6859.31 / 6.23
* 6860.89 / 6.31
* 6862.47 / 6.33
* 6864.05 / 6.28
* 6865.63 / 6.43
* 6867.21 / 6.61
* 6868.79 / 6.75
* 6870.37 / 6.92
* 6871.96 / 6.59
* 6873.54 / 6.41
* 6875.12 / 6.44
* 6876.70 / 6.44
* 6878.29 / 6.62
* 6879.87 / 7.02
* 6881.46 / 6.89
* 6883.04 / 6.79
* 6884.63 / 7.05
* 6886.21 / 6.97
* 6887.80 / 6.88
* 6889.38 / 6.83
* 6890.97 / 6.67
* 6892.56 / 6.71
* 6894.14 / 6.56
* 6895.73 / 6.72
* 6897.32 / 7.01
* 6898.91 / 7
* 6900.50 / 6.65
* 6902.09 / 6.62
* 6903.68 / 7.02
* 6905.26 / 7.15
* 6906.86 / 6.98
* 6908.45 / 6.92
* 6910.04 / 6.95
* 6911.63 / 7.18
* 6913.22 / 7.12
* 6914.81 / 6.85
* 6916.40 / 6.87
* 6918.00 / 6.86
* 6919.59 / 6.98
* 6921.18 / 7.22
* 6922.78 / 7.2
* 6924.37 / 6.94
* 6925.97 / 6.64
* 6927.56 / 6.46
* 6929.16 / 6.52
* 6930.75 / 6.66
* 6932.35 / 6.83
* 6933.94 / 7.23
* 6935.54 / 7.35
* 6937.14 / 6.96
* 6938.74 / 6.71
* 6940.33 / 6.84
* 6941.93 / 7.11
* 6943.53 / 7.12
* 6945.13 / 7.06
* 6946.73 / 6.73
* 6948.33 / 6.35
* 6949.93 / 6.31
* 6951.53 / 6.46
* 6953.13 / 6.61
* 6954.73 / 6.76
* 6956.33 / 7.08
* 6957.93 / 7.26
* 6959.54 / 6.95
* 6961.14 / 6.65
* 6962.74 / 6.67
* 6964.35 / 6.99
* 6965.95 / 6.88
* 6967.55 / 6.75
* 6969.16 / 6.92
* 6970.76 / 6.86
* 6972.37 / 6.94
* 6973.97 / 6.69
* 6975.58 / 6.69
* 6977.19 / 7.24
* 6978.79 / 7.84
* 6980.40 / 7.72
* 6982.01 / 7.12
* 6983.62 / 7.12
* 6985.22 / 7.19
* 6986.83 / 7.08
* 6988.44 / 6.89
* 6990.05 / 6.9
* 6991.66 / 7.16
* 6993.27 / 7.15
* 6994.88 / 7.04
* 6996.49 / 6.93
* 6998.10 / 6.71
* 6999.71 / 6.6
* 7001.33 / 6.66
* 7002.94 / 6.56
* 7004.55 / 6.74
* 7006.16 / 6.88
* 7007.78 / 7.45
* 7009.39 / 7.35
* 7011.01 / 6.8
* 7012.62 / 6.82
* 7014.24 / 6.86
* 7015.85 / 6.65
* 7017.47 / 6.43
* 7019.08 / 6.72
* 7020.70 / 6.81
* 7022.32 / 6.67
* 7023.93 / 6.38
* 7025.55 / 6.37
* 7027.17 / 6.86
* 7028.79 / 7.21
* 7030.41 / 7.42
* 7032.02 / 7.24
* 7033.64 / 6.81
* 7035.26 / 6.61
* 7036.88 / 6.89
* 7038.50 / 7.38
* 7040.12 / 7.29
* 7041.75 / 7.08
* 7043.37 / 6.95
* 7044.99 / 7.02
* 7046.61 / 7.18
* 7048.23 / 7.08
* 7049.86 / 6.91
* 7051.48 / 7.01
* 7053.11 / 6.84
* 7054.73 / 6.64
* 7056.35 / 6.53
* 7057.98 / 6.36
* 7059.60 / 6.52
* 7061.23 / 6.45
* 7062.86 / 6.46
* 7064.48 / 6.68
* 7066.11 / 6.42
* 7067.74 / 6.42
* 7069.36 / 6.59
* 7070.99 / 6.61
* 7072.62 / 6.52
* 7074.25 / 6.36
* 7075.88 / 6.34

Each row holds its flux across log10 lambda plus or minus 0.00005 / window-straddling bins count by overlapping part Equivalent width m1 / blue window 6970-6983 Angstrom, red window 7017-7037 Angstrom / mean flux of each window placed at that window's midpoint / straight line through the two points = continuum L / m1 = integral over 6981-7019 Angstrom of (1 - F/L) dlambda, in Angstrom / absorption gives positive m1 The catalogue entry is 0.4 Angstrom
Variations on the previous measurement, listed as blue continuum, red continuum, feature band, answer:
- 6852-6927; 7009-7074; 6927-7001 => -1.5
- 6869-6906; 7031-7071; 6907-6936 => -0.6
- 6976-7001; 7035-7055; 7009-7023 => 0.6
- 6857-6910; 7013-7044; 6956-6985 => -0.9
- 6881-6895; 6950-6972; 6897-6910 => -0.2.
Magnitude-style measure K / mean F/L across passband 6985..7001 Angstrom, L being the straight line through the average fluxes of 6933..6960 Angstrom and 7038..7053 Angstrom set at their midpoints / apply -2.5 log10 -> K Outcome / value 0.004 mag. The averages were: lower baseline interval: 6.87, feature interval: 6.94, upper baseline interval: 7.08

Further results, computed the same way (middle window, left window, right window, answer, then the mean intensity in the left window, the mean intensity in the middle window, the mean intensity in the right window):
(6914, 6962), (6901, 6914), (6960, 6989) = 0.02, 6.99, 6.85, 7.01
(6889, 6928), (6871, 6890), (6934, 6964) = -0.02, 6.74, 6.89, 6.84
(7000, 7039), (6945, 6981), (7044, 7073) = -0.01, 6.88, 6.85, 6.68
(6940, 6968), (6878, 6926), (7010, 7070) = 0.01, 6.91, 6.81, 6.8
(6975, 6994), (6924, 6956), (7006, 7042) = -0.05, 6.79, 7.18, 6.91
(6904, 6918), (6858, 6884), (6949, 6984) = -0.04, 6.57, 7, 6.93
